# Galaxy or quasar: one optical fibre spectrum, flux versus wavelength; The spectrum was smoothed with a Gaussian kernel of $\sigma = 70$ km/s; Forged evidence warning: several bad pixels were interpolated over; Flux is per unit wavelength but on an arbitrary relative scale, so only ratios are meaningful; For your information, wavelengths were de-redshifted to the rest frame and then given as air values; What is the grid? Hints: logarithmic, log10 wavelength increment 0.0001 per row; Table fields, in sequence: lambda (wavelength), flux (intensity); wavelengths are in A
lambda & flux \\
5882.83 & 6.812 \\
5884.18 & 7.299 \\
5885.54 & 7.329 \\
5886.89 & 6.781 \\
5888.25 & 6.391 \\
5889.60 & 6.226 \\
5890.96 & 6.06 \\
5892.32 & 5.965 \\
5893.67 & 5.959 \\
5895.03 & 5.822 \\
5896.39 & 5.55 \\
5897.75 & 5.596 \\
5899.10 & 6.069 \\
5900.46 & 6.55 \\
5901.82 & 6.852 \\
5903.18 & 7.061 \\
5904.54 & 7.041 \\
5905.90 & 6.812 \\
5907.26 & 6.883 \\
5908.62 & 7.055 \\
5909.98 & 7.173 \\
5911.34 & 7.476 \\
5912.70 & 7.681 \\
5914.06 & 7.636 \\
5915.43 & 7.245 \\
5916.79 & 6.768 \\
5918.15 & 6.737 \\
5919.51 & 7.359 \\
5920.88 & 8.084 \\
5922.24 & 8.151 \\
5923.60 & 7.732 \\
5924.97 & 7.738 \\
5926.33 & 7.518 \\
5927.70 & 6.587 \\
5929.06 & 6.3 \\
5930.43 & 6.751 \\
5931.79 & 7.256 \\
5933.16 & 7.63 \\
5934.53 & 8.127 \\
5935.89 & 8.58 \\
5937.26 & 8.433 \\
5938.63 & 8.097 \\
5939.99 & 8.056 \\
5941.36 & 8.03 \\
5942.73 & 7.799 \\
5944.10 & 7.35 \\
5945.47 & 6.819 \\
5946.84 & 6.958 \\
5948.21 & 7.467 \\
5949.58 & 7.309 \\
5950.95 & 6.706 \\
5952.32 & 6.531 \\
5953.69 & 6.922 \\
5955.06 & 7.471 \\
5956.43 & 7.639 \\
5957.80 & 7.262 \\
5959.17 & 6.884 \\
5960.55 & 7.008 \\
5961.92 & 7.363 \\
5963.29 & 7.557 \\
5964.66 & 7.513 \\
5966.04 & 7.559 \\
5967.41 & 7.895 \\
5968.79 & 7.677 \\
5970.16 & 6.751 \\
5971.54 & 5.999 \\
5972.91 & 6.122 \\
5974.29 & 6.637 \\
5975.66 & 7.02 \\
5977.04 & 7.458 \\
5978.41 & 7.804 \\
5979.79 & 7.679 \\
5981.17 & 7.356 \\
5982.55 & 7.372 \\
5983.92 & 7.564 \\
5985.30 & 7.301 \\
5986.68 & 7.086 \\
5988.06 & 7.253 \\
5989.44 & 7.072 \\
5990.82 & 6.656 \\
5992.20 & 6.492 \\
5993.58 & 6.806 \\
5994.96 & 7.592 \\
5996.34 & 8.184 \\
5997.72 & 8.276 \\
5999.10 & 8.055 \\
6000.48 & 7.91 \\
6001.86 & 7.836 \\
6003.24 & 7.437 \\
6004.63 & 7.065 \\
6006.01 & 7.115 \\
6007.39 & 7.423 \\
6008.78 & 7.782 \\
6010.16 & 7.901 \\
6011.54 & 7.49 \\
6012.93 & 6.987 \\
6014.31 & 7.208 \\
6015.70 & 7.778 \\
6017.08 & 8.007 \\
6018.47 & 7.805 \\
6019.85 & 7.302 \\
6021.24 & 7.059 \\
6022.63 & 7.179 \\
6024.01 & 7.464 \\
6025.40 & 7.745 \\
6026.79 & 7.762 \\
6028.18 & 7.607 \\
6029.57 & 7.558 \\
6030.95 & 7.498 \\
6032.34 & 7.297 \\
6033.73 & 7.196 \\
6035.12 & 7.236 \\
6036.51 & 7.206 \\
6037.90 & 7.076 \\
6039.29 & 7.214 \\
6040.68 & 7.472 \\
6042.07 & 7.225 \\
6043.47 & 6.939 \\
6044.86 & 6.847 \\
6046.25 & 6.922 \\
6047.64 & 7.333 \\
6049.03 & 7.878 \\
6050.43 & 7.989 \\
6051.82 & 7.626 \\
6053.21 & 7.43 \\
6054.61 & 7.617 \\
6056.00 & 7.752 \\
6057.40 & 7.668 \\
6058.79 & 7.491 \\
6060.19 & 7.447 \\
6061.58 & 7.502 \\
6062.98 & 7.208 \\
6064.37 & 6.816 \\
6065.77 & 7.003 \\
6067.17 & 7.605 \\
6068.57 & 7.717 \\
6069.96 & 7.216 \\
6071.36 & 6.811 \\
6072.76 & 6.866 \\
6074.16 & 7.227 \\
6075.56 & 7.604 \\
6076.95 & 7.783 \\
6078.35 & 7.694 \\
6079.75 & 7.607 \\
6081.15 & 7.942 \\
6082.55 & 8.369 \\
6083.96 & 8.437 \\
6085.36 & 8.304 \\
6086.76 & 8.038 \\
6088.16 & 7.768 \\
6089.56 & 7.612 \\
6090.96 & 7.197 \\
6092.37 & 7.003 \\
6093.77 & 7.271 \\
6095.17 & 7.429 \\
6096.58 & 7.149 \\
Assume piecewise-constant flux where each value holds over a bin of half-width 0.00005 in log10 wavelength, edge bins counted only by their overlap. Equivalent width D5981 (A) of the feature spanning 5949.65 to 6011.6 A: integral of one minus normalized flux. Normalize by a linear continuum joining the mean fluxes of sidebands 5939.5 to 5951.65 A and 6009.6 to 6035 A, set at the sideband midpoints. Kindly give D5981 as 1.0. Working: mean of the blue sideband 7.37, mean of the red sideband 7.48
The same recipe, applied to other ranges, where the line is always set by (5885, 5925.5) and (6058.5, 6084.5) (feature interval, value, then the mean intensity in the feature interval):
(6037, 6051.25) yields 0.2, 7.29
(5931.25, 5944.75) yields -1.9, 7.94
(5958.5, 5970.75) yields -0.5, 7.36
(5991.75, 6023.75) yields -1.2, 7.52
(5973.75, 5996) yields -0.2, 7.22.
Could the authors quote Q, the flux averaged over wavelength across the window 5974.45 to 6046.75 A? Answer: 7.39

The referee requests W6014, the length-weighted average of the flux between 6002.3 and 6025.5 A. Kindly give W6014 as 7.45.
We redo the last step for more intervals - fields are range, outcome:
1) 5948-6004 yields 7.28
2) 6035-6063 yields 7.39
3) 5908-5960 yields 7.4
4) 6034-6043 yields 7.22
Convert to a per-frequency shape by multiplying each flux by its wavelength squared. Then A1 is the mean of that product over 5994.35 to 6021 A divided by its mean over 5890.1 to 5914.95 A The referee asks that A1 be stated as 1.19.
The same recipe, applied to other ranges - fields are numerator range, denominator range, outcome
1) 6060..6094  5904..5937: 1.08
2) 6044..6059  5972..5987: 1.07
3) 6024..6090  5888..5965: 1.10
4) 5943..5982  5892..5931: 1.06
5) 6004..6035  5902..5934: 1.07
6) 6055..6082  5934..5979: 1.05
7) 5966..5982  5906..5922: 1.00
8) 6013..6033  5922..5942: 1.01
